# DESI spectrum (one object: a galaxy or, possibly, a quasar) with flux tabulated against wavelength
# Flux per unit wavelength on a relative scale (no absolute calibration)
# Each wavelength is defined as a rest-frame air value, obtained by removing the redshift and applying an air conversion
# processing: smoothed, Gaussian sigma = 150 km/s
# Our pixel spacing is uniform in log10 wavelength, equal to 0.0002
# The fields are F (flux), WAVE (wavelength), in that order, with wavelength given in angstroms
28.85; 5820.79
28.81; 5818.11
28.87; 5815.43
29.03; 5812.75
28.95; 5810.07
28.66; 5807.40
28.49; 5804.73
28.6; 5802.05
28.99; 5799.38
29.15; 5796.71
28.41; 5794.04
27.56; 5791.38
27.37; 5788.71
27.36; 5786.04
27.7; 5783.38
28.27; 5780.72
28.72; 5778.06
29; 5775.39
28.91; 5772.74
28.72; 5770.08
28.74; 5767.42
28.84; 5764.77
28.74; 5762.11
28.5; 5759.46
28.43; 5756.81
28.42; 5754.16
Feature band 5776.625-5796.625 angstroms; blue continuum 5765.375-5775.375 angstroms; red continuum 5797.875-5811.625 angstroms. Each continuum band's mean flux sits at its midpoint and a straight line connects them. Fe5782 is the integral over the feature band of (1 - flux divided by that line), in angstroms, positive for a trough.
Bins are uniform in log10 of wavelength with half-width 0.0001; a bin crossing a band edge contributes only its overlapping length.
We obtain 0.6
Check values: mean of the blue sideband 28.8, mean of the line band 28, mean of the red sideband 28.7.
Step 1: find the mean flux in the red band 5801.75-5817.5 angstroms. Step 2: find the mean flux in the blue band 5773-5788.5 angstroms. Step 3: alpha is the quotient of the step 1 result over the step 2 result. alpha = 1.02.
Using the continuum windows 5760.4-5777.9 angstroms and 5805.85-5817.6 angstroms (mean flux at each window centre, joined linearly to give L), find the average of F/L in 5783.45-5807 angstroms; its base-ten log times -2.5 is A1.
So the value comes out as 0.023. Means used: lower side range 28.8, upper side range 28.9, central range 28.2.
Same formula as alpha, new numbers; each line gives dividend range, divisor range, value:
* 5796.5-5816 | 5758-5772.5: 1.00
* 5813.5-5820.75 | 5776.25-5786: 1.02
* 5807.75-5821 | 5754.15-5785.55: 1.01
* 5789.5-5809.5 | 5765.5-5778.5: 0.99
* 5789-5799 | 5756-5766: 0.99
